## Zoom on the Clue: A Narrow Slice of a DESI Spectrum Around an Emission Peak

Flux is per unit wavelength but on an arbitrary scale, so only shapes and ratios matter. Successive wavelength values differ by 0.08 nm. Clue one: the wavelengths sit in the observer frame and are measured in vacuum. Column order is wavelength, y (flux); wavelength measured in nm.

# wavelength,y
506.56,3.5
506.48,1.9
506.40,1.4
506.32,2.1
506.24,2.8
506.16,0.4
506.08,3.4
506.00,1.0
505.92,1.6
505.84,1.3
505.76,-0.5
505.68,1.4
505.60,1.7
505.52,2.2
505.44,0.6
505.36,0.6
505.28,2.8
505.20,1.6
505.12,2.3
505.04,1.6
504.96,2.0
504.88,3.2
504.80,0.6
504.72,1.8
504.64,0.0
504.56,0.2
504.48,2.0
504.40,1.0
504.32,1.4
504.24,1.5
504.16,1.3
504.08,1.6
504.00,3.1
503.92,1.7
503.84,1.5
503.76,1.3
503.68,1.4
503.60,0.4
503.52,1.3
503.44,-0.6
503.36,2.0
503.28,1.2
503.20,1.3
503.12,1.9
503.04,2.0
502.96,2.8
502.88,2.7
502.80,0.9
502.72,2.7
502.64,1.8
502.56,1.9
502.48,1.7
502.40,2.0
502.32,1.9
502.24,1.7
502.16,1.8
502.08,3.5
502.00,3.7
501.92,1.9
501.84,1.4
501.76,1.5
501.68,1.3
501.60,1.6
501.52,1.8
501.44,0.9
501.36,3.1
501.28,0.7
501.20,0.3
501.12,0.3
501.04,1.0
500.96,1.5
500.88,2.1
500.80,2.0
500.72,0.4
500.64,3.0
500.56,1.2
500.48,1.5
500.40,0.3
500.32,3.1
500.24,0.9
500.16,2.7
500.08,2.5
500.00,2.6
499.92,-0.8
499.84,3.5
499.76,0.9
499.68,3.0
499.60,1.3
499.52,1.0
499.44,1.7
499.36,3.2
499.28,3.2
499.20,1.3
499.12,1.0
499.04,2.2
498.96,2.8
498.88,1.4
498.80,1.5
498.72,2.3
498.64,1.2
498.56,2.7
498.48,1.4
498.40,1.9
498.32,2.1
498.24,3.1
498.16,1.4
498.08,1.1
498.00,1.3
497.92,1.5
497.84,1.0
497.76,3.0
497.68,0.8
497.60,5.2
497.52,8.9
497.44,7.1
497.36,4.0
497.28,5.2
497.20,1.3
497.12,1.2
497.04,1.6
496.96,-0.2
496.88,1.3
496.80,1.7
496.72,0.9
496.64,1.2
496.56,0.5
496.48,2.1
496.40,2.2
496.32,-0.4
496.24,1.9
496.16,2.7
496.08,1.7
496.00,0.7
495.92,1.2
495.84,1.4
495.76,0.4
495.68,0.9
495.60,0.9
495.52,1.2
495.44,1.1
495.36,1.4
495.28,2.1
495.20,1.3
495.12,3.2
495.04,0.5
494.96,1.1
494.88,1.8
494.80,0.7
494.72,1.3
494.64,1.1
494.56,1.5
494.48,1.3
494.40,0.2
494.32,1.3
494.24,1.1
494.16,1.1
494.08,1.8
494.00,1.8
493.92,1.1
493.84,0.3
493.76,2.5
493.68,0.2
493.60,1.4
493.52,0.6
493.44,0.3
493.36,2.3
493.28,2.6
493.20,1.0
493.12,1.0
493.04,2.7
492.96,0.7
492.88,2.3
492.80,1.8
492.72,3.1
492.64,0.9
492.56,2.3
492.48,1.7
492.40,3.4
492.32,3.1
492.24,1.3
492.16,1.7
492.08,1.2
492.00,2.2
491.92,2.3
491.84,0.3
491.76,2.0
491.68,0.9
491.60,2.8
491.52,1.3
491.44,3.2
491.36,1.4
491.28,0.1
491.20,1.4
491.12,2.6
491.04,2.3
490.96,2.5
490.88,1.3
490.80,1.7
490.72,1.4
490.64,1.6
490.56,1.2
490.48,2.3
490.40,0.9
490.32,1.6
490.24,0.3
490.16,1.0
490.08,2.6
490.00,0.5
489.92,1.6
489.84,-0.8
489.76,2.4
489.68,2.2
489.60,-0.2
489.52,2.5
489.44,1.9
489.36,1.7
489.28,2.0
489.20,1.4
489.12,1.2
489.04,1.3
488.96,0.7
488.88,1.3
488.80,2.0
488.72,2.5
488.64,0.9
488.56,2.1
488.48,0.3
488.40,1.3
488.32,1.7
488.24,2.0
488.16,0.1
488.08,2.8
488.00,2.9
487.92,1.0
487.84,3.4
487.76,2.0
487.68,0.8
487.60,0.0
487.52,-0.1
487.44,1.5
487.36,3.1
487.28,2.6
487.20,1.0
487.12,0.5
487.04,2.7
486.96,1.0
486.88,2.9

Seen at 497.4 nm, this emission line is H-gamma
